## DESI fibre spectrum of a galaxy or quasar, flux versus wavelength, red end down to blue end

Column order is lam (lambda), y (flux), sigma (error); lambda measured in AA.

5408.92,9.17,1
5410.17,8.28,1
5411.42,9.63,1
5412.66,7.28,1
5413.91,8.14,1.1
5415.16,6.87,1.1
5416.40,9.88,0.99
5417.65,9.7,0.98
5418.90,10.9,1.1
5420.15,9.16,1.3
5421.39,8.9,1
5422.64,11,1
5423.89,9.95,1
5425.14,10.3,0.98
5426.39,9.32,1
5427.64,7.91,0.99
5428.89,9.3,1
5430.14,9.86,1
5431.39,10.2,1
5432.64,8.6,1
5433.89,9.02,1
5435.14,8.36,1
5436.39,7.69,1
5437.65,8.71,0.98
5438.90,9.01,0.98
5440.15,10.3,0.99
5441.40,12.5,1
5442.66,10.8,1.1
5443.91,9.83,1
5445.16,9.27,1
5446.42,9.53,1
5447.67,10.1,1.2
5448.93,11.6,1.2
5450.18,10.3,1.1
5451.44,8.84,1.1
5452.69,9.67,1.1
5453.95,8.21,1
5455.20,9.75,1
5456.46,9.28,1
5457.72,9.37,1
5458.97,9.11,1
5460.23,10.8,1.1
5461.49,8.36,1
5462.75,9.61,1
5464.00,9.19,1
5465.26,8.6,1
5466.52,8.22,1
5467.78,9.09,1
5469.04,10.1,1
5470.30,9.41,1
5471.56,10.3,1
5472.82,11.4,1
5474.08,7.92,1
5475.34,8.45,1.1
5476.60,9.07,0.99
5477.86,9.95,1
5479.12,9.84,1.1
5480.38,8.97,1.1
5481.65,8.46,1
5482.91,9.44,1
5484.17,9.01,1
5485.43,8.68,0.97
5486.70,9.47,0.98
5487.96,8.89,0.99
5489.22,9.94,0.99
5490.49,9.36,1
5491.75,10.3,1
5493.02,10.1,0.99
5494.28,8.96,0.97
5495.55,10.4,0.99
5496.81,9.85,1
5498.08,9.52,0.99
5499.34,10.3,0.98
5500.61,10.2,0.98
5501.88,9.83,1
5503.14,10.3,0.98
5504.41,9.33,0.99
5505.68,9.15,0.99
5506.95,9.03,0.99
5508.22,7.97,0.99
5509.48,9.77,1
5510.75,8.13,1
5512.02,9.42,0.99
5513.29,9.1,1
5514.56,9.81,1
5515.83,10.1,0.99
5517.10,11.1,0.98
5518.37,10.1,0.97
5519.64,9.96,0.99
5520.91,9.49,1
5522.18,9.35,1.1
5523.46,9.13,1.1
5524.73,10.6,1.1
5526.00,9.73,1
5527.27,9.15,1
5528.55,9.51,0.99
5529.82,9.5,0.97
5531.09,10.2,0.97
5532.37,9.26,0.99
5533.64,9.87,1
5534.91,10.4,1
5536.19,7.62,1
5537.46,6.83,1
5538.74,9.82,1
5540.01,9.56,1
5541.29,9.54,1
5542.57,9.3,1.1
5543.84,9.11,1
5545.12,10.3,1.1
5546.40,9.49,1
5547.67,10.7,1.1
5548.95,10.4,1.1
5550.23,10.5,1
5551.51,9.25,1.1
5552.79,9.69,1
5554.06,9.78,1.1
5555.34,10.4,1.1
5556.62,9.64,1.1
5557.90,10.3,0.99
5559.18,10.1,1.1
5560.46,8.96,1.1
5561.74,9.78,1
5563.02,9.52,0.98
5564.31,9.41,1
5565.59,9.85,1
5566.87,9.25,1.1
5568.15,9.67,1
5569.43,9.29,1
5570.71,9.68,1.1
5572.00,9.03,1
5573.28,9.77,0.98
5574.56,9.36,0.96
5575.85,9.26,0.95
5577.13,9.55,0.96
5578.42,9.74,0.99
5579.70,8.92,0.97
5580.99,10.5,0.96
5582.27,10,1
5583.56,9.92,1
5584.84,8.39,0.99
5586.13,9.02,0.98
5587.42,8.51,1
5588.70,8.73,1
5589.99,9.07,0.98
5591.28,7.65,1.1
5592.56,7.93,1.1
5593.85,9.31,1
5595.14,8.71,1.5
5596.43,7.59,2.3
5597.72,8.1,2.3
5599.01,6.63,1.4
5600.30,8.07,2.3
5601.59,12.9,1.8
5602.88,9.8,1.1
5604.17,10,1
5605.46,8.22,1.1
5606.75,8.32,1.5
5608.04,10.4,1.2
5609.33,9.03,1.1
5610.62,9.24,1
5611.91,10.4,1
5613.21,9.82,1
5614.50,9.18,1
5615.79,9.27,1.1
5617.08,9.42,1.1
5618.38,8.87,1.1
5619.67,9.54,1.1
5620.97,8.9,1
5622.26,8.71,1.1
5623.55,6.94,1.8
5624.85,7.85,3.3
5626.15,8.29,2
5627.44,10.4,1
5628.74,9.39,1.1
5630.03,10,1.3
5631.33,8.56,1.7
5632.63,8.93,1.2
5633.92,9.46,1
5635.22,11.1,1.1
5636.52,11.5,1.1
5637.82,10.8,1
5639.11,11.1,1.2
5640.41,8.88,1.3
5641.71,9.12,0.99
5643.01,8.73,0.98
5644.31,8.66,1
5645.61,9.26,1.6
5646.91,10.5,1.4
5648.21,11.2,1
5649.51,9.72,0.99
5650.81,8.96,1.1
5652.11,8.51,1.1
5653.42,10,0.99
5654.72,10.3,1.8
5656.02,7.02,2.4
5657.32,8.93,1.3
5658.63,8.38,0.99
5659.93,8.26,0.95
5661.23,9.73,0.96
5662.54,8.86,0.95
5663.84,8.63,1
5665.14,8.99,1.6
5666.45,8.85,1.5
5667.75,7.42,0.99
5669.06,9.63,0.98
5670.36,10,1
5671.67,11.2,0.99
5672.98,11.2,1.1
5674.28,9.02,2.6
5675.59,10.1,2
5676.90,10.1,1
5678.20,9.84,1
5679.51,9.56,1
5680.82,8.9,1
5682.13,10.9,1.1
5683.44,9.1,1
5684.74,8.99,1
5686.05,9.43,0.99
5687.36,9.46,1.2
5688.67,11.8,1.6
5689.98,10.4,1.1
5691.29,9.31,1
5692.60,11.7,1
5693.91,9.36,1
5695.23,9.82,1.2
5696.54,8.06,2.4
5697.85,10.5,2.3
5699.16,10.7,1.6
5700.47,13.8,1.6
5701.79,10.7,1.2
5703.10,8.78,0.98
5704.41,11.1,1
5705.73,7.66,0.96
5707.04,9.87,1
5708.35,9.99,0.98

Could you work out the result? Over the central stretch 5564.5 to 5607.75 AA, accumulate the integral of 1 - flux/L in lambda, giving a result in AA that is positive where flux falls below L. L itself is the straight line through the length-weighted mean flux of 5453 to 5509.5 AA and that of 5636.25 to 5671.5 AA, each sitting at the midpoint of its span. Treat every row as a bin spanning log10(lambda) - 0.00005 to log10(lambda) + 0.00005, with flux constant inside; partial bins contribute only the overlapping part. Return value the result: 1.1 AA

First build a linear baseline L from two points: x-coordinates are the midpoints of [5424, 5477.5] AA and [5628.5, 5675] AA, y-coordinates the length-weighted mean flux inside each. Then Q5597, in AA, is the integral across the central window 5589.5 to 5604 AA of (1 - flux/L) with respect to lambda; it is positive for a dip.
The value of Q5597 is 1.1 AA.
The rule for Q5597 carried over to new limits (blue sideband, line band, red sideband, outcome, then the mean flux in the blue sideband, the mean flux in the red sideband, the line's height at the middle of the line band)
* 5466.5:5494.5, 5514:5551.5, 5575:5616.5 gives -1.6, 9.39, 9.13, 9.28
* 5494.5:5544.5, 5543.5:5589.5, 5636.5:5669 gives -0.9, 9.52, 9.25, 9.42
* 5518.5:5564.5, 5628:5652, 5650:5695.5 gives -0.5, 9.62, 9.5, 9.53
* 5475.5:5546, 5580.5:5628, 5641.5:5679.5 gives 2.0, 9.49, 9.36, 9.4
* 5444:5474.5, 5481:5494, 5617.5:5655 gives 0.2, 9.52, 9.44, 9.51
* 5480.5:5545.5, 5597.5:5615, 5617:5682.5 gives 0.2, 9.49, 9.39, 9.42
